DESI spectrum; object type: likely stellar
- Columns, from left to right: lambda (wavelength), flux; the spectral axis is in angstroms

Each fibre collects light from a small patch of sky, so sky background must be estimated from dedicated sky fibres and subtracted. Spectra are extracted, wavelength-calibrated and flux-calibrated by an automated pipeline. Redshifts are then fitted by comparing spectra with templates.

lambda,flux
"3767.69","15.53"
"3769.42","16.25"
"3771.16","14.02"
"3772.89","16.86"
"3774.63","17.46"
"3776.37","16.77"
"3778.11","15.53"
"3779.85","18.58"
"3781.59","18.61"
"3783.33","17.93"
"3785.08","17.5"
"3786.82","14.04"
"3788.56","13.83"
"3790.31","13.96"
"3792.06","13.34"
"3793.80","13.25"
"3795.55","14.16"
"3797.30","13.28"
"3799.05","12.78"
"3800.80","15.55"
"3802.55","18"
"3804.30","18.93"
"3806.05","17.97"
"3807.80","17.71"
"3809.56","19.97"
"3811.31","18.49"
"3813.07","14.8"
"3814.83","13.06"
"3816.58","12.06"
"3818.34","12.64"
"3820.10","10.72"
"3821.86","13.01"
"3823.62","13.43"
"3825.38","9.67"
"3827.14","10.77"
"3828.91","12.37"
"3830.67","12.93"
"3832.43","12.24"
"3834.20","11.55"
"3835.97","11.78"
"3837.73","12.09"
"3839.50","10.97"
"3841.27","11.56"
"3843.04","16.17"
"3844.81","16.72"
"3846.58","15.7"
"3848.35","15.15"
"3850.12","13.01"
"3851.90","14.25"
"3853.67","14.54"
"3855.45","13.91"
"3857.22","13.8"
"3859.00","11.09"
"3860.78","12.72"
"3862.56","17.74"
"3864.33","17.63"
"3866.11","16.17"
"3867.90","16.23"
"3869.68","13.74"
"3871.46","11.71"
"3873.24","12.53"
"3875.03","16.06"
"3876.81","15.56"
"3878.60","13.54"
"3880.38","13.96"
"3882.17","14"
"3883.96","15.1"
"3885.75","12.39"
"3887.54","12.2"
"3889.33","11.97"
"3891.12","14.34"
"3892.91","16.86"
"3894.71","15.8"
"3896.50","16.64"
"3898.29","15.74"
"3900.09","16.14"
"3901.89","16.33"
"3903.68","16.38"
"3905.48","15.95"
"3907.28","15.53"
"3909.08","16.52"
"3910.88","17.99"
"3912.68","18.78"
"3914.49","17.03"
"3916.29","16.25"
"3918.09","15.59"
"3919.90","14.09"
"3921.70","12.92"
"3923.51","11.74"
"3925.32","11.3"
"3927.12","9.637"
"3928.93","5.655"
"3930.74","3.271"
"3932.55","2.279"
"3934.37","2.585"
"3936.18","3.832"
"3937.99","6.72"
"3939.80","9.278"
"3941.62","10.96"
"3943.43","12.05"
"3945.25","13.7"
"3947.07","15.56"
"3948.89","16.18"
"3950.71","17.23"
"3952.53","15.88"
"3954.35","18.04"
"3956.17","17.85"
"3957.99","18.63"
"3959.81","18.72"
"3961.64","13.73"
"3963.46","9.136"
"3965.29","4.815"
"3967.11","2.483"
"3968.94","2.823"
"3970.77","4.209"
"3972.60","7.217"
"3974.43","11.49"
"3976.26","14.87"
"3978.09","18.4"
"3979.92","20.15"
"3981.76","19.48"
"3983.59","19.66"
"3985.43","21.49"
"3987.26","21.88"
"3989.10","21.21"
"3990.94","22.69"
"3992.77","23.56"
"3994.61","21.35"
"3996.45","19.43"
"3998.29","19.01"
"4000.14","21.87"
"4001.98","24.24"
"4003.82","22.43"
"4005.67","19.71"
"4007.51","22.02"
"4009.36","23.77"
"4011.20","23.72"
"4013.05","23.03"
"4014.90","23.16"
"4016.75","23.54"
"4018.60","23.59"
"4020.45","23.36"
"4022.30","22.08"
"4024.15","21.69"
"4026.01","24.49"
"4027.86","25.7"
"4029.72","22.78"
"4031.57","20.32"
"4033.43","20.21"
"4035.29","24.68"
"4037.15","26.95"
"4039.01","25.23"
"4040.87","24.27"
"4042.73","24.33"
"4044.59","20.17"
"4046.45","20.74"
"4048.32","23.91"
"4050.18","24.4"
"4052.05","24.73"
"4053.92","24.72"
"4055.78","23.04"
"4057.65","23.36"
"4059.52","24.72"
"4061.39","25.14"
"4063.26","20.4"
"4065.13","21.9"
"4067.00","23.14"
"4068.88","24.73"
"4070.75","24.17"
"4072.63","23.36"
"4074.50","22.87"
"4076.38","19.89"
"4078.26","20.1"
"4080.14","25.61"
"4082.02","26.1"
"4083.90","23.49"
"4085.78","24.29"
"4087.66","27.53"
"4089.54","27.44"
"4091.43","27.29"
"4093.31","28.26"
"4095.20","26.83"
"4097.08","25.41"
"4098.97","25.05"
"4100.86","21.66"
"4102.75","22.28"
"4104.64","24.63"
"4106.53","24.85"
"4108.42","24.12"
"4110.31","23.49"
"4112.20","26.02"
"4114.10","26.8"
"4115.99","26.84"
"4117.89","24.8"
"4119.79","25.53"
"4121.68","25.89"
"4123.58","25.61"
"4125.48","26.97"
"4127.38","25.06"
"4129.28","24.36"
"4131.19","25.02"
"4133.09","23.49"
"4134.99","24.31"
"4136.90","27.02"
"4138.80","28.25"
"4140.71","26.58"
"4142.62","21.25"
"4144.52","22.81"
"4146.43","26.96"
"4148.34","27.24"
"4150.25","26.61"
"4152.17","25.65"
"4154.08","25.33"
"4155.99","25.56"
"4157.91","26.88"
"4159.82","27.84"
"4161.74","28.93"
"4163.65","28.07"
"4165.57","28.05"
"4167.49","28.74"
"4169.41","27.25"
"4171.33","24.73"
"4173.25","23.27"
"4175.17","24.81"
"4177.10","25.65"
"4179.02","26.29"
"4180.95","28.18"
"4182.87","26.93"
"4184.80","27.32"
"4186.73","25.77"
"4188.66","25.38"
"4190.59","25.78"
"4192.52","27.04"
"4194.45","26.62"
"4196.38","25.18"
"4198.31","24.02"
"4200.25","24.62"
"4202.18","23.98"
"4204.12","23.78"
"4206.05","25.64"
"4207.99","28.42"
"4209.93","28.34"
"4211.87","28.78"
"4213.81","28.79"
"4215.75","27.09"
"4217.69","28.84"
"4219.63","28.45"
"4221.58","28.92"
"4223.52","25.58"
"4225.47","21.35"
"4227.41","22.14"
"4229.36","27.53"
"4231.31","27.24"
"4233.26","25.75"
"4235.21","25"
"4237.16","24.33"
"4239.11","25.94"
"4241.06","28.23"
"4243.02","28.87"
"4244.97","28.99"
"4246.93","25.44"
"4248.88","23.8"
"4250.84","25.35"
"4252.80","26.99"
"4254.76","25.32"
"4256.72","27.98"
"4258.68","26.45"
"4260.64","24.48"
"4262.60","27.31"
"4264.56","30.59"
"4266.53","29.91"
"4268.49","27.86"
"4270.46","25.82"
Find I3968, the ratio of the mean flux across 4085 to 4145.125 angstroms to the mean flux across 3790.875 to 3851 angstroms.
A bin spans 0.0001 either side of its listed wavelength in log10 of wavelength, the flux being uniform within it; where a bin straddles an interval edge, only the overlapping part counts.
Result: 1.81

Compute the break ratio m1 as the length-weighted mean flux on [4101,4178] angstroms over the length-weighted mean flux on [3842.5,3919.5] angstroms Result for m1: 1.7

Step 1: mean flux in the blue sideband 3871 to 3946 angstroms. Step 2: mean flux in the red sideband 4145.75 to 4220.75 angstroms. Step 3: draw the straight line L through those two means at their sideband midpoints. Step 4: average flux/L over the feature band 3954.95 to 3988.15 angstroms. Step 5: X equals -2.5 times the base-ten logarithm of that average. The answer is 0.17 mag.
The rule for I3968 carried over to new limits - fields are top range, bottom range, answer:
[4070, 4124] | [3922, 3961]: 2.15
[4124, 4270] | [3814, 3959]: 1.96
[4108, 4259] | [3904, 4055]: 1.51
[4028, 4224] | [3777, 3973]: 1.86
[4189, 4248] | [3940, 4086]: 1.31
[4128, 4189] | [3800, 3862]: 1.86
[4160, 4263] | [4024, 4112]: 1.10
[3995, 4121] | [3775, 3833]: 1.60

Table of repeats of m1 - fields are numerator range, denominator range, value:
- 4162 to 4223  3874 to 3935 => 1.96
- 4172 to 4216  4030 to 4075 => 1.12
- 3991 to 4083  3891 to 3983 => 1.78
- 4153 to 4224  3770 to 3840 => 1.83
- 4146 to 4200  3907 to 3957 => 2.13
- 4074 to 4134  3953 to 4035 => 1.33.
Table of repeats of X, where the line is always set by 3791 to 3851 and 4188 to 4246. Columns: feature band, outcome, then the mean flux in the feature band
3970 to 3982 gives 0.366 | 13.5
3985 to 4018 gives -0.131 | 22.1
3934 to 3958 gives 0.371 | 12.8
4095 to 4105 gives -0.065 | 24.1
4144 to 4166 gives -0.097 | 26.7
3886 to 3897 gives 0.126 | 14.4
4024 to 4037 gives -0.130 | 23.1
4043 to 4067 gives -0.090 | 23.1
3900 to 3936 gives 0.325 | 12.5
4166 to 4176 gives -0.042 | 25.9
